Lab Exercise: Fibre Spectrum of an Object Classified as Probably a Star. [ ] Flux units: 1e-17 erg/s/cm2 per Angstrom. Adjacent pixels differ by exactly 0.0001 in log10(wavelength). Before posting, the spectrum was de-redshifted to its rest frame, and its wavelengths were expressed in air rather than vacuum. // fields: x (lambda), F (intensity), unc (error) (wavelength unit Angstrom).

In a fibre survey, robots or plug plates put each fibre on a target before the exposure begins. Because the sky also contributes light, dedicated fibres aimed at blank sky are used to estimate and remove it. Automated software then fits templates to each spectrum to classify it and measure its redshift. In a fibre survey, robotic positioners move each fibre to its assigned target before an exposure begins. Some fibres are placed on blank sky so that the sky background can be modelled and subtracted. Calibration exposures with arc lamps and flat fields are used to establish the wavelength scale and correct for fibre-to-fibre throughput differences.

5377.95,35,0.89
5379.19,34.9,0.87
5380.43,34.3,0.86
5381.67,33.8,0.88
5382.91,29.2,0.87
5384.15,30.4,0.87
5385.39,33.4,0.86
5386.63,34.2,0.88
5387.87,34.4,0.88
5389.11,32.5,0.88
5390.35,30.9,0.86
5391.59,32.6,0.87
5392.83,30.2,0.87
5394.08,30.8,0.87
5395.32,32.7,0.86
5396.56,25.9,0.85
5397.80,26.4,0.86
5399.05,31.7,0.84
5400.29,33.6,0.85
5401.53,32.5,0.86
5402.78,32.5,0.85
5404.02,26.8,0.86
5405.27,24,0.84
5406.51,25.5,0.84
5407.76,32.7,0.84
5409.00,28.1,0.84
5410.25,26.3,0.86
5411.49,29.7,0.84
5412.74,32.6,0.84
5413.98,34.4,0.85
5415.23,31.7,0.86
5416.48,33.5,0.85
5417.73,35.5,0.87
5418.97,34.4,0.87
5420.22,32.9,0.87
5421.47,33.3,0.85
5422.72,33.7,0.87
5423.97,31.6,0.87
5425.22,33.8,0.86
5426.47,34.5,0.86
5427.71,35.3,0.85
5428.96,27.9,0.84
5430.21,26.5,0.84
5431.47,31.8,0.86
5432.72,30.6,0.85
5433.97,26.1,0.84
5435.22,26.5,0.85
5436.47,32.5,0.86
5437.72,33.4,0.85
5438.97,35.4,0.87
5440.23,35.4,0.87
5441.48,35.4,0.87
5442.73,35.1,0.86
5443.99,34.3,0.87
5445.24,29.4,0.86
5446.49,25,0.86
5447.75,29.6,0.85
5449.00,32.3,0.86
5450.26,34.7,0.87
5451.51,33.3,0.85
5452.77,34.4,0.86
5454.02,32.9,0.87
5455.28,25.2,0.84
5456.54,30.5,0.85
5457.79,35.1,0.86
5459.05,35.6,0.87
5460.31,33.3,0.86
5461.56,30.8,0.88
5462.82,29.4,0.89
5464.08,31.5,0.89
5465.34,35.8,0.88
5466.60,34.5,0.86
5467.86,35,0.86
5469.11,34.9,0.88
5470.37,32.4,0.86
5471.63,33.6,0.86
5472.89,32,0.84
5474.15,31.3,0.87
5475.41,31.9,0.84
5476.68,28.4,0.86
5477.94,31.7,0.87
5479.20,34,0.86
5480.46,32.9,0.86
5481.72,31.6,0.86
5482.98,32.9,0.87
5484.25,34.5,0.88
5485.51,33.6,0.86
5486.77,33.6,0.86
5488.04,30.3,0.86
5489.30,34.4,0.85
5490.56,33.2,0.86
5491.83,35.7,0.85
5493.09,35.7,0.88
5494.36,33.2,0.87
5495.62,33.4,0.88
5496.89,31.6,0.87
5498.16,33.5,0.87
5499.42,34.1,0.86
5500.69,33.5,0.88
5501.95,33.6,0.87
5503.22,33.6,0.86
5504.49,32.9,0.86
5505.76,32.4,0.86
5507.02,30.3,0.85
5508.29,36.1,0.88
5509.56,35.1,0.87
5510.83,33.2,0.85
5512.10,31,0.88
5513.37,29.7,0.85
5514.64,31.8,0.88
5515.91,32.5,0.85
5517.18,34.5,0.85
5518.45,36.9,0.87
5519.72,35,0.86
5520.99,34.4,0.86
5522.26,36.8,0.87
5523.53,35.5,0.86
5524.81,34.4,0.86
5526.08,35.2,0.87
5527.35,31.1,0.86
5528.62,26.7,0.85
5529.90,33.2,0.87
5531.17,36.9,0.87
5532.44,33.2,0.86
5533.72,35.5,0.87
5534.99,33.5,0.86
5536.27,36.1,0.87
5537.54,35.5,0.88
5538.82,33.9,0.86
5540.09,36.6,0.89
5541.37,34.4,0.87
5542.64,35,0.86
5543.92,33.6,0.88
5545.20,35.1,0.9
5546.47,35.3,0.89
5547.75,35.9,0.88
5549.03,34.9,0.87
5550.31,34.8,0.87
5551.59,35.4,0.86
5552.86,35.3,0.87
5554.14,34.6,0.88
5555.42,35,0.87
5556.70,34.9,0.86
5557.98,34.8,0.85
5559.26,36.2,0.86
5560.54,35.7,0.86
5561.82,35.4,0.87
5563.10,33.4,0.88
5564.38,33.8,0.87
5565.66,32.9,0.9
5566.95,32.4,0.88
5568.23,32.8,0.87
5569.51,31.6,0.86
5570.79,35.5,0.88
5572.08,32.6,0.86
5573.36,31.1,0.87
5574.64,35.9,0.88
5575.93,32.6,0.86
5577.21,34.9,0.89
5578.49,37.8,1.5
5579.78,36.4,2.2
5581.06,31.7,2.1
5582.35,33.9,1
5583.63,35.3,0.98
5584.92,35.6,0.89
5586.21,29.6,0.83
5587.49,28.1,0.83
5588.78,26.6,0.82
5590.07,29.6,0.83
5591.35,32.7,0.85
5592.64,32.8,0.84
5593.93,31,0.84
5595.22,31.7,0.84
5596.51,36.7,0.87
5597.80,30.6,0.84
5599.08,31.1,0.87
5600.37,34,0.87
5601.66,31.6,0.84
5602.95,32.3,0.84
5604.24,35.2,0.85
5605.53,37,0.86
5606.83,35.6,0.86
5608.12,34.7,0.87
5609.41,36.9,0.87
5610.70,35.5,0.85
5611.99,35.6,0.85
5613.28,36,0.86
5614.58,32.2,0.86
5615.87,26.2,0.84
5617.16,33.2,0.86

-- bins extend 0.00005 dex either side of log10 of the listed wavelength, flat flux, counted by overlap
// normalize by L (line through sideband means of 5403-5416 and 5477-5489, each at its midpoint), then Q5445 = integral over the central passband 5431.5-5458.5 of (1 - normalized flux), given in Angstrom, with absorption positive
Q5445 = -0.7 Angstrom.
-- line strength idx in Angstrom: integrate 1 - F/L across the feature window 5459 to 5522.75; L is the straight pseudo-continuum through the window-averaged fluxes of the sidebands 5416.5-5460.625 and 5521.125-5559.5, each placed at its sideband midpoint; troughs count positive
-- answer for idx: 0.52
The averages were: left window 32.2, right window 34.6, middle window 33.2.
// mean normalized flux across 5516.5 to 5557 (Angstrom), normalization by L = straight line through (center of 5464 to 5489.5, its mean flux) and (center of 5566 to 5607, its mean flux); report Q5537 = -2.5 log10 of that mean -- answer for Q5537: -0.06 mag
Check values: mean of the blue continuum 32.9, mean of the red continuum 33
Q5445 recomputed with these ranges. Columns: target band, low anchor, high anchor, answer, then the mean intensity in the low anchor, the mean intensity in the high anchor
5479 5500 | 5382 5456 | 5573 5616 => -0.8 Angstrom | 31.4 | 33.3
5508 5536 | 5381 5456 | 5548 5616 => -0.8 Angstrom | 31.4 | 33.7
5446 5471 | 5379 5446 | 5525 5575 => 0.1 Angstrom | 31.6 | 34.2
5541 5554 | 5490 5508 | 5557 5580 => -0.4 Angstrom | 33.4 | 34.2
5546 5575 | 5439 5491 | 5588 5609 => -1.5 Angstrom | 32.6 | 32.7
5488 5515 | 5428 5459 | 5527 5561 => 0.1 Angstrom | 31.5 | 34.6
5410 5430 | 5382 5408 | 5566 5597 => -1.1 Angstrom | 30.6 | 32.8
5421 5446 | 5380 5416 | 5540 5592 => -0.5 Angstrom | 30.8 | 33.9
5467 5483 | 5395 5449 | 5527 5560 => 0.1 Angstrom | 31.2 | 34.6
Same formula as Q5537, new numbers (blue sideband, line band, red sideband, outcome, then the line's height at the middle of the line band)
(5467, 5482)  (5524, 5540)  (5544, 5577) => -0.005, 33.7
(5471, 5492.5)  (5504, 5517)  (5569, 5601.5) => 0.005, 32.7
